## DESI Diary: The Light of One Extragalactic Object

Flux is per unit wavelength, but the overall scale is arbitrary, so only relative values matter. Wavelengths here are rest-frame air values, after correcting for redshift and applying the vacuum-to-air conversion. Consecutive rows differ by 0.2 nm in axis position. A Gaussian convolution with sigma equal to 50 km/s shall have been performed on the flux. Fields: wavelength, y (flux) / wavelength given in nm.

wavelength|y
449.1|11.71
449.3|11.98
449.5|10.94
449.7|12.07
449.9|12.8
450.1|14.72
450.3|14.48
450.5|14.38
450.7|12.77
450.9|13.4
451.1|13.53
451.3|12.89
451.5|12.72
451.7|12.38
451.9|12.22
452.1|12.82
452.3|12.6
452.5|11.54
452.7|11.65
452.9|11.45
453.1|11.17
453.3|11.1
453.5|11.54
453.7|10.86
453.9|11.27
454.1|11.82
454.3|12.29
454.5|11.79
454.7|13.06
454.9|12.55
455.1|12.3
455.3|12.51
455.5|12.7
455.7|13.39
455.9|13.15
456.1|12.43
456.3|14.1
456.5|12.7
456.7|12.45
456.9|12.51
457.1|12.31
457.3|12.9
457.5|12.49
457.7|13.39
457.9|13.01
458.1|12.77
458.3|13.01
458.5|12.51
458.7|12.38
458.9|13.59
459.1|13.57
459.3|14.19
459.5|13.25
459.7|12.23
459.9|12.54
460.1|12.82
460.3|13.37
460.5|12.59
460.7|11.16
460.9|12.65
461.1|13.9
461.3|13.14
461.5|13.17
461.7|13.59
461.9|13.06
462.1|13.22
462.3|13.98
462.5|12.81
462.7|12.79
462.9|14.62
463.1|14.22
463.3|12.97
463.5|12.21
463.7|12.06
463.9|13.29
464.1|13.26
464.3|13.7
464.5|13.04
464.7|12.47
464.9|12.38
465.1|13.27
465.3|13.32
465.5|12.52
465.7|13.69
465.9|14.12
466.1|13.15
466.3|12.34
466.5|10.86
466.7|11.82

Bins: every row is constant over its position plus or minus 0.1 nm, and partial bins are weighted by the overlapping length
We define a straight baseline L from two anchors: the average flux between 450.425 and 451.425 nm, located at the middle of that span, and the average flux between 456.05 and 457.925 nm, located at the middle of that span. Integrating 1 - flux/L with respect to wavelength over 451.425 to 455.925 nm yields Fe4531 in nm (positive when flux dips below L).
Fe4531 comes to 0.35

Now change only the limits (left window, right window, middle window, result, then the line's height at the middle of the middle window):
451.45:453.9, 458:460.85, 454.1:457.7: -0.111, 12.3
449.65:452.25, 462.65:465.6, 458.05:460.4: 0.016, 13.1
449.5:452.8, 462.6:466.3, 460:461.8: 0.020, 13.1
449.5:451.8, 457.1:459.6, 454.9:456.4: 0.021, 13.1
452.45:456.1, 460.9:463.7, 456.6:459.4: -0.071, 12.6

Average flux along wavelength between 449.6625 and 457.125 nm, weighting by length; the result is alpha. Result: 12.5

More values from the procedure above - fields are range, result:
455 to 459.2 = 12.9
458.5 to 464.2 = 13.1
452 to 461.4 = 12.5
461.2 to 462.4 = 13.4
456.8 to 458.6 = 12.8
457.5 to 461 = 12.9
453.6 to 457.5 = 12.5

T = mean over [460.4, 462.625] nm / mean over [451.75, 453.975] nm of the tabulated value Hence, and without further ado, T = 1.1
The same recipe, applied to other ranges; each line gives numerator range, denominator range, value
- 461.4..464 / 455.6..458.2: 1.03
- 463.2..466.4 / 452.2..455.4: 1.10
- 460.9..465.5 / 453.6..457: 1.06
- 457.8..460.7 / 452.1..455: 1.10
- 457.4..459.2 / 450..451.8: 0.96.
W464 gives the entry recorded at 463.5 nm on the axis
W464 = 12.21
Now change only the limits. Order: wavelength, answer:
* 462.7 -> 12.79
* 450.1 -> 14.72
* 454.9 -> 12.55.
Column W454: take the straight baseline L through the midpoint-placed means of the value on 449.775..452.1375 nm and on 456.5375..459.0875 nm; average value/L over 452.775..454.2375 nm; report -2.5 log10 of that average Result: 0.16 mag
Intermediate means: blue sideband 13.3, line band 11.3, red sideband 12.8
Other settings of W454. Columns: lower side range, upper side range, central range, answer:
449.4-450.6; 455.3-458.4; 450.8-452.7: 0.044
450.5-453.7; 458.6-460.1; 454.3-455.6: 0.011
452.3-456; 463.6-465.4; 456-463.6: -0.040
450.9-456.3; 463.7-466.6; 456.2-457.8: -0.033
